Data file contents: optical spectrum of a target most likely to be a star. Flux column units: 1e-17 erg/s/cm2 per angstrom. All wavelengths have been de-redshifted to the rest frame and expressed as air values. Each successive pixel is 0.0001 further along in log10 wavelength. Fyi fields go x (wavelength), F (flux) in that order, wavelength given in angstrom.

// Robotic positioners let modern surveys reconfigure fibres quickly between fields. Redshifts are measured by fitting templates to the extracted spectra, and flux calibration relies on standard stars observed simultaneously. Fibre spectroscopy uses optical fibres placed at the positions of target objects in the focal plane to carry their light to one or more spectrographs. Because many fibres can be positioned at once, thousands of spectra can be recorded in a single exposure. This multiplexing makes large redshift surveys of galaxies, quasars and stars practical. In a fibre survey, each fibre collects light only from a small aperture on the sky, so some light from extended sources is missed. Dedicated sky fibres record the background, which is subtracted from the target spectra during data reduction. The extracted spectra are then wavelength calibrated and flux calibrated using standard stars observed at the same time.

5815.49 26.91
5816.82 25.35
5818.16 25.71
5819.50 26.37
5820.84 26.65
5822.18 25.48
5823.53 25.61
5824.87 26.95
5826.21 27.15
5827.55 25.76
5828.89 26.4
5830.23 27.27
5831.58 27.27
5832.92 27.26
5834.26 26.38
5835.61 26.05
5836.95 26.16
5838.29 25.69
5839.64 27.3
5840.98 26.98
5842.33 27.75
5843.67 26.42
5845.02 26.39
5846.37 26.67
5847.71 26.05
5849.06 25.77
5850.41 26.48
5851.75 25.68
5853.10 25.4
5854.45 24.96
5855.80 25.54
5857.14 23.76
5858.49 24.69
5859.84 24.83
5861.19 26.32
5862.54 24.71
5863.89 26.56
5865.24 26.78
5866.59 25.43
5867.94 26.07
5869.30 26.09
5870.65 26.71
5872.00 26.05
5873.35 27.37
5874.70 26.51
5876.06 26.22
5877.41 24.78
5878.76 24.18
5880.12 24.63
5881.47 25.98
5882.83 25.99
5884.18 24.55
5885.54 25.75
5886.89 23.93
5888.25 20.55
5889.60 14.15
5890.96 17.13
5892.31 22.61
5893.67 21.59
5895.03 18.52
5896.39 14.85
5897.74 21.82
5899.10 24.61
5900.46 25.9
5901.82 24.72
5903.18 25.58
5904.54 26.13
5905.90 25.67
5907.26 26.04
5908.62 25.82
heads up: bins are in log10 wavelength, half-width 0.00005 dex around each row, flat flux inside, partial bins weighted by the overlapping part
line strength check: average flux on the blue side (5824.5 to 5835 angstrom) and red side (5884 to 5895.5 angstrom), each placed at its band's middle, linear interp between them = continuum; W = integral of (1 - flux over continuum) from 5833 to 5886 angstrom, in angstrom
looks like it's -4.7 angstrom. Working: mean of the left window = 26.8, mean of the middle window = 25.9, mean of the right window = 20.9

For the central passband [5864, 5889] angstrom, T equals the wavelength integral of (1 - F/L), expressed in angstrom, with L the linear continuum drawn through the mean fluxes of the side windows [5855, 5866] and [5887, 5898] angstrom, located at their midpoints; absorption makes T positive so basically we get -3.6 angstrom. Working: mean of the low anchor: 25.4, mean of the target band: 25.4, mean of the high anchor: 19.1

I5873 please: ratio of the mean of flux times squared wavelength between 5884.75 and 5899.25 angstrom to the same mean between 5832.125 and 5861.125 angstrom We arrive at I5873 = 0.80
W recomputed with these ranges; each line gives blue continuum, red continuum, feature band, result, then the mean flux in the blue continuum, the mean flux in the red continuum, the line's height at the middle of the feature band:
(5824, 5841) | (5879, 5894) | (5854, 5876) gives -1.51 angstrom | 26.7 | 22.5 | 24.2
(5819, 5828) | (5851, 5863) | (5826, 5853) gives -0.82 angstrom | 26.3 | 25.1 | 25.7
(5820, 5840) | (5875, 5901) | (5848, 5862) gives -0.32 angstrom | 26.5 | 22.5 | 24.8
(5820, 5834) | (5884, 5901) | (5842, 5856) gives -0.76 angstrom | 26.6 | 21.1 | 24.7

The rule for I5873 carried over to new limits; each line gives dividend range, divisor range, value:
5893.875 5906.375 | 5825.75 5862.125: 0.90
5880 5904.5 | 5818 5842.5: 0.86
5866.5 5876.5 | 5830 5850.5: 1.00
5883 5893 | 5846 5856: 0.84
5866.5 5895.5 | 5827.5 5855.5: 0.92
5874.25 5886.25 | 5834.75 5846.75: 0.97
